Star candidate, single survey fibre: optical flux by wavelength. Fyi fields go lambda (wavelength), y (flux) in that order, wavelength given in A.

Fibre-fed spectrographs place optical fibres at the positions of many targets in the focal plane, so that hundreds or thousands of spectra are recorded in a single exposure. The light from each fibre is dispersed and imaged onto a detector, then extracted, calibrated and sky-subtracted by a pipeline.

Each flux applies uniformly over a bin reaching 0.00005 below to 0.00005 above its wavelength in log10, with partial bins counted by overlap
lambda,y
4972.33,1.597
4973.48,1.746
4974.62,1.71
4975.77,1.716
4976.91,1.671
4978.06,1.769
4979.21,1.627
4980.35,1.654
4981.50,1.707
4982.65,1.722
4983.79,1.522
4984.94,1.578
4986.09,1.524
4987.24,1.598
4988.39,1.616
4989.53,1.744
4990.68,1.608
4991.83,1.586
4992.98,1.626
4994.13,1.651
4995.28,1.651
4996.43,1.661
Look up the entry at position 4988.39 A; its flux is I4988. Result 1.616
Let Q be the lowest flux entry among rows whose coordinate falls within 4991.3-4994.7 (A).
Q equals 1.586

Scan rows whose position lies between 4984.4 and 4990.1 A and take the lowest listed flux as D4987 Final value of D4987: 1.524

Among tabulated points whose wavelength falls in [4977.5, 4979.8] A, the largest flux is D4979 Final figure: 1.769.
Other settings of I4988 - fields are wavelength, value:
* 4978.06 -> 1.769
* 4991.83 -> 1.586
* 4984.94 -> 1.578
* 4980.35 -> 1.654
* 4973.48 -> 1.746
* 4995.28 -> 1.651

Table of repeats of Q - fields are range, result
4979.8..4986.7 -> 1.522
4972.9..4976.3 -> 1.71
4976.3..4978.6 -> 1.671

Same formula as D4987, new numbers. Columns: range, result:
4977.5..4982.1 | 1.627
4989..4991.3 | 1.608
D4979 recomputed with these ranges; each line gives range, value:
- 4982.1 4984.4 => 1.722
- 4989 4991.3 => 1.744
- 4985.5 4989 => 1.616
